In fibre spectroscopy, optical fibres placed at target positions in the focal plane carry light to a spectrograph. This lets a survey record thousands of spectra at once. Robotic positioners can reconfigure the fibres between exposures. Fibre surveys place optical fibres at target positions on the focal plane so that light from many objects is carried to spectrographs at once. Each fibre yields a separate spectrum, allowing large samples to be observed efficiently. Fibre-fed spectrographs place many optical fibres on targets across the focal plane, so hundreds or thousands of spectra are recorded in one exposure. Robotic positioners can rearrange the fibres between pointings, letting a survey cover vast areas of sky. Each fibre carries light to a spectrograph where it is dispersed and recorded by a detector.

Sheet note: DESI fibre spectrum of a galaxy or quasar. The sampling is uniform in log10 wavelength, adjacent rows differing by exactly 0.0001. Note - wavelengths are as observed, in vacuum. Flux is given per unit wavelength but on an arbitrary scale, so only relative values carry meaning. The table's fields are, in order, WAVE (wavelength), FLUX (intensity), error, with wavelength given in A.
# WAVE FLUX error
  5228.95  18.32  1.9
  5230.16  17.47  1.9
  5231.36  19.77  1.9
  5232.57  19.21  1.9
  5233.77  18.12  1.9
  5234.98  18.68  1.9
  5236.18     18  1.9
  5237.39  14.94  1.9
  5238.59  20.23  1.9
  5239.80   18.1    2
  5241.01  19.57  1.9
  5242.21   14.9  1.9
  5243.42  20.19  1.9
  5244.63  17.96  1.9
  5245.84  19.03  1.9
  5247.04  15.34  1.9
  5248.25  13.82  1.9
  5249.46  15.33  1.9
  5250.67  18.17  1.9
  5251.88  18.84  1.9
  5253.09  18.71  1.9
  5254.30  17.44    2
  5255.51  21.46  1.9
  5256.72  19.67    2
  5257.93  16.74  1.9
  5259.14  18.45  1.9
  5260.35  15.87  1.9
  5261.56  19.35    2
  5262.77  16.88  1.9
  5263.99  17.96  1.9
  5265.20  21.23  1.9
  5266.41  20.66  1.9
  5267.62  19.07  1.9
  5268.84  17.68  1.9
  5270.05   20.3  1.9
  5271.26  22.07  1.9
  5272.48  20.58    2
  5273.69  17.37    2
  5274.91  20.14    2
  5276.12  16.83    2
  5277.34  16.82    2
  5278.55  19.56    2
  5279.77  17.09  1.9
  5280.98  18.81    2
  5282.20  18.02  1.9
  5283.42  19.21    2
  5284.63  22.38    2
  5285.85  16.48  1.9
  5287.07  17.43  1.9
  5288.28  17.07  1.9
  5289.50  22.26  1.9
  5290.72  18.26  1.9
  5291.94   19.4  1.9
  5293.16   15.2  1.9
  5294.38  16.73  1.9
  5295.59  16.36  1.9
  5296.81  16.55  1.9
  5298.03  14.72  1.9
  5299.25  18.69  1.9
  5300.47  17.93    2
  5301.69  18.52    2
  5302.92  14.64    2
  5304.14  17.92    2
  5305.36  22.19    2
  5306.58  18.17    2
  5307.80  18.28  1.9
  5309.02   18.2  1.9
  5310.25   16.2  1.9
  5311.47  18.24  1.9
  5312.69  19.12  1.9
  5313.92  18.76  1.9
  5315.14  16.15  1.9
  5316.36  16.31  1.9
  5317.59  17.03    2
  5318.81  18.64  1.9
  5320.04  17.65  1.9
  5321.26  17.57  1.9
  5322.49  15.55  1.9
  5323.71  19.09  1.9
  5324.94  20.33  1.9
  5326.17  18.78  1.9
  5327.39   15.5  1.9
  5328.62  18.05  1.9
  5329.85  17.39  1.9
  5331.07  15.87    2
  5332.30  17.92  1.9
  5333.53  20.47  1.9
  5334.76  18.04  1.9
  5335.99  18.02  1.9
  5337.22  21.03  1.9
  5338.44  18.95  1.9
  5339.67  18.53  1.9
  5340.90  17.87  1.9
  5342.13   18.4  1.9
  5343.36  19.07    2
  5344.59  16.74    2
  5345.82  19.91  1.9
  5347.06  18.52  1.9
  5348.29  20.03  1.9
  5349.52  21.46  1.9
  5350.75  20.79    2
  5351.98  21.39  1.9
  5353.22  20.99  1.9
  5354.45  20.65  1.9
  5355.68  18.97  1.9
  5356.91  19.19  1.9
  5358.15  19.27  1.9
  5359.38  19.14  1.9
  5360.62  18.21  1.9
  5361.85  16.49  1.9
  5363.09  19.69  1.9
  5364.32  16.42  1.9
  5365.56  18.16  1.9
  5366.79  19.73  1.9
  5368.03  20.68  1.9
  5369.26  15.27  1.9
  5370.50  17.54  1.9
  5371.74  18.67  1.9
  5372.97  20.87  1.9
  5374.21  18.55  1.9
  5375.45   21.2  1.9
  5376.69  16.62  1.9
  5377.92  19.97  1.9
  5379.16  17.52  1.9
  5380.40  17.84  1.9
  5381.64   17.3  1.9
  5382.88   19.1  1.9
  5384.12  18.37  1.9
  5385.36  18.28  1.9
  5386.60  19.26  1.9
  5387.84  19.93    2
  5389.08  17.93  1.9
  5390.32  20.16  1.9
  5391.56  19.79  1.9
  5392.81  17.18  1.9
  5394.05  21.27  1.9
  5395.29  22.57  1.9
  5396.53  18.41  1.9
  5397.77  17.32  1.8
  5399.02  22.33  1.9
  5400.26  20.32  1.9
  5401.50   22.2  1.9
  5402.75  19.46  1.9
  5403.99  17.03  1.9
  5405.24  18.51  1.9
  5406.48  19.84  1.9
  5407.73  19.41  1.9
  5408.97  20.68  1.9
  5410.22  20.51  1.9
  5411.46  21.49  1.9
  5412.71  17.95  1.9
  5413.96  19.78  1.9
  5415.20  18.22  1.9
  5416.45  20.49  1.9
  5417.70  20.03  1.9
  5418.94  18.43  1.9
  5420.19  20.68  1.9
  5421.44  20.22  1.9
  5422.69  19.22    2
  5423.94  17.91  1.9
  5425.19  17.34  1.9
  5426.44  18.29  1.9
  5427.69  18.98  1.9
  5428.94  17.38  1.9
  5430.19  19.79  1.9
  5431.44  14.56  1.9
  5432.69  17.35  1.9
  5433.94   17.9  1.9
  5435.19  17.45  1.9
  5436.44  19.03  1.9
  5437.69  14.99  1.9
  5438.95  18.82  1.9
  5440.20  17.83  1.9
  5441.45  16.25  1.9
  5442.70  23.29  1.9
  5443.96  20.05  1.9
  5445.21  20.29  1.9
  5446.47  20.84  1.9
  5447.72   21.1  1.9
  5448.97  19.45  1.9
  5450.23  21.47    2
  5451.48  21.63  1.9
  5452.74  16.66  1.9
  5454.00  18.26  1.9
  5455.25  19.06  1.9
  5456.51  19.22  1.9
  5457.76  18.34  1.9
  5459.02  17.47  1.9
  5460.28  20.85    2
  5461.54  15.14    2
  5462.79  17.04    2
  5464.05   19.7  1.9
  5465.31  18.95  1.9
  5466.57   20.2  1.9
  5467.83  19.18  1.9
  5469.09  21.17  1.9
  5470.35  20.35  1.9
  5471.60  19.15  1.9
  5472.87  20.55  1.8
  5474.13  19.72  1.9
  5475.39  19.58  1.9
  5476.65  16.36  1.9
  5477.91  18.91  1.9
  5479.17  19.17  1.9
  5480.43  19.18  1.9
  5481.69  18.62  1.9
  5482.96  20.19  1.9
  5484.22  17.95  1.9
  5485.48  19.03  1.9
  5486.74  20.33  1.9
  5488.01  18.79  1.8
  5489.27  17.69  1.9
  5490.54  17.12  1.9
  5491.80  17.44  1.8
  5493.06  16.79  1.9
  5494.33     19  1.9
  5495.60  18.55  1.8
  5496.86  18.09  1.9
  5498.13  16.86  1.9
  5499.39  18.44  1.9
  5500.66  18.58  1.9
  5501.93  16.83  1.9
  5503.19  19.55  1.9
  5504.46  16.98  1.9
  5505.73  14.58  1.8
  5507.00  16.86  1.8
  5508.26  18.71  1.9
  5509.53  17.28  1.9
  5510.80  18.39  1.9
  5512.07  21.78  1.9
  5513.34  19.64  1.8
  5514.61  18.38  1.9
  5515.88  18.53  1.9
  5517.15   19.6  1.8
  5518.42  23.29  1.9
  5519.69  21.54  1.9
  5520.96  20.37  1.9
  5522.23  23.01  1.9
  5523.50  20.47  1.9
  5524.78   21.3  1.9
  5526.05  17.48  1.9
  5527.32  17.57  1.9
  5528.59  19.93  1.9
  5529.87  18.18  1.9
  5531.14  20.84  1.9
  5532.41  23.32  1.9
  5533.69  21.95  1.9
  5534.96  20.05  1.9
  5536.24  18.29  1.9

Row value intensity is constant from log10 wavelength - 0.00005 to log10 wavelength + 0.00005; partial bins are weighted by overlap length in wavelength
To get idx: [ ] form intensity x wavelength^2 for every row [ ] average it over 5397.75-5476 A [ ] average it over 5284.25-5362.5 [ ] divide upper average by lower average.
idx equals 1.1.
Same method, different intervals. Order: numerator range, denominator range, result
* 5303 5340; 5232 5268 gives 1.02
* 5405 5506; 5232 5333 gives 1.11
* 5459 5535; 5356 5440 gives 1.05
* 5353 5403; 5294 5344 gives 1.09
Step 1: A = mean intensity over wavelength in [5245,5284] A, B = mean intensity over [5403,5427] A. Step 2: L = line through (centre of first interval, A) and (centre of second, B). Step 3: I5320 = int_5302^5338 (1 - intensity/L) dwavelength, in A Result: 1.4 A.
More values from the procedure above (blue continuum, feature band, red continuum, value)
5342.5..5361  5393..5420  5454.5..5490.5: -0.66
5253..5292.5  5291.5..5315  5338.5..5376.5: 1.58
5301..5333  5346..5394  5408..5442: -2.21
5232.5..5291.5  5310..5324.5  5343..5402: 0.93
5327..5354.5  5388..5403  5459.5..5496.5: -0.82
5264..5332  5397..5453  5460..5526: -1.57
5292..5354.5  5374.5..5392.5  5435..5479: -0.15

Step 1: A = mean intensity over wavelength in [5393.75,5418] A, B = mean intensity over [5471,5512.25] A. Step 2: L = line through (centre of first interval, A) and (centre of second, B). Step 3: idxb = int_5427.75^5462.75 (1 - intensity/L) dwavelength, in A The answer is 0.93 A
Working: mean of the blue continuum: 19.9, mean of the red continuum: 18.4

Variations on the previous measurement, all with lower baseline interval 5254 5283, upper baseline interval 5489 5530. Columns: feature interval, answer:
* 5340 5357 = -0.72 A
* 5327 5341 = 0.43 A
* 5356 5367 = 0.19 A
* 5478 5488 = -0.21 A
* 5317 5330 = 0.67 A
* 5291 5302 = 0.97 A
